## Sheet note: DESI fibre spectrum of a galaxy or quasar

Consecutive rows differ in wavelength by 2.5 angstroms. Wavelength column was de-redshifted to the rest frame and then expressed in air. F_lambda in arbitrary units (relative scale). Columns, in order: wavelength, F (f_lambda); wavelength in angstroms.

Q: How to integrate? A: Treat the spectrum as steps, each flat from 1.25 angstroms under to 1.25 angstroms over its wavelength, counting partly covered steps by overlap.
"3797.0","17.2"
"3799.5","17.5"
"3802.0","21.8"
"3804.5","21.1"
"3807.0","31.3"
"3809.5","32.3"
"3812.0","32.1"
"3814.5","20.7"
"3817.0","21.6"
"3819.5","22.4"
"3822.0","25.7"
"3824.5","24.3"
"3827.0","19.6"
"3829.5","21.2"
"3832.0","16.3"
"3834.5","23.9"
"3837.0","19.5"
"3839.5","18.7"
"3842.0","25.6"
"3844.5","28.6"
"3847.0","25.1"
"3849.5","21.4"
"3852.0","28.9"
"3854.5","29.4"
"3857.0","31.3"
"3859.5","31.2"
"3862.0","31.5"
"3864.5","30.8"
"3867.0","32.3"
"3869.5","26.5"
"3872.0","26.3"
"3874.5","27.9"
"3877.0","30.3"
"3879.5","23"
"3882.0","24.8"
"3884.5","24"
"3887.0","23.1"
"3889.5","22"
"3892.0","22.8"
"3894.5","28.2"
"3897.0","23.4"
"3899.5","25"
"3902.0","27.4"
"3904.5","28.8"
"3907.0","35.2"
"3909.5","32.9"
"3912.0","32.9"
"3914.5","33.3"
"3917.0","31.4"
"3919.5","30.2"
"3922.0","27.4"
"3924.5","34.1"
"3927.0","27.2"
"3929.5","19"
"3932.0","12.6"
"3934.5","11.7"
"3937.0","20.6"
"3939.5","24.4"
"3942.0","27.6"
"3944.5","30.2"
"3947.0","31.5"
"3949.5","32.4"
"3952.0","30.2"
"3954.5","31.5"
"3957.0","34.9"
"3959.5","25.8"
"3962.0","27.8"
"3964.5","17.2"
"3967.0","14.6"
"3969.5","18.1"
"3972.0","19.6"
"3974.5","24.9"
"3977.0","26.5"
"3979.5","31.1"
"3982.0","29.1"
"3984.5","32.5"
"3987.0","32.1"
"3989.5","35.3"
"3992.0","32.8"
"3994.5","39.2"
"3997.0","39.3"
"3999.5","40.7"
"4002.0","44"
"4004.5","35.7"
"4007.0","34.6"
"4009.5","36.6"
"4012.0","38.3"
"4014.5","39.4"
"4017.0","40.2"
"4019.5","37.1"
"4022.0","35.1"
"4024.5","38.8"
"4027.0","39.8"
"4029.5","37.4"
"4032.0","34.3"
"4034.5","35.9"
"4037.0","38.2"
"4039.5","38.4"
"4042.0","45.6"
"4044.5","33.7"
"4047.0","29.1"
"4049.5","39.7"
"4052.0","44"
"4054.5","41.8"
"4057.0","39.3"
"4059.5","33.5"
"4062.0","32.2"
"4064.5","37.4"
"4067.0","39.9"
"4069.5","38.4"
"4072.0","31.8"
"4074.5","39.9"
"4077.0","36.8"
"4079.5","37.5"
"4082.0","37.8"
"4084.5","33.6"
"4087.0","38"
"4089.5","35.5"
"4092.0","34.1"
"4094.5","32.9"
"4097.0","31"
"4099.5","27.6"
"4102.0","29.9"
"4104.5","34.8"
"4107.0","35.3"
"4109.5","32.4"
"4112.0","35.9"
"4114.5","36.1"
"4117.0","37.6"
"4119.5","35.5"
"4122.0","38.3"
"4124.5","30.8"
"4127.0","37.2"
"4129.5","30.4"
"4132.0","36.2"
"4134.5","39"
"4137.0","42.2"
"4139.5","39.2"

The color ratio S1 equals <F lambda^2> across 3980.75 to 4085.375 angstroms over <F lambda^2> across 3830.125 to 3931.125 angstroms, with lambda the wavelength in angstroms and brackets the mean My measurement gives 1.49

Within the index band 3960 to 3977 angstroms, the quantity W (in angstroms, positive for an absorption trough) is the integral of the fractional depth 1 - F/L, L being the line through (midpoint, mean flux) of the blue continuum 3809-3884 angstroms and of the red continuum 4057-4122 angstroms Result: 5.2 angstroms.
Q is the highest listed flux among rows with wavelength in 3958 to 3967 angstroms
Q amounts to 27.8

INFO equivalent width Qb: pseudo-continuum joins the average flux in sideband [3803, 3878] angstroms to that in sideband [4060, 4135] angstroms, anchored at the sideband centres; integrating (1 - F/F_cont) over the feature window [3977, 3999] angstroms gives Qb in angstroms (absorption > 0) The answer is -1.8 angstroms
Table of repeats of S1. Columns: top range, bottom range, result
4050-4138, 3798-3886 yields 1.60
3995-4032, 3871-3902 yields 1.62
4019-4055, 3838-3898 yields 1.56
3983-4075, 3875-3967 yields 1.48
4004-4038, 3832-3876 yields 1.52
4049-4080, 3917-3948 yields 1.62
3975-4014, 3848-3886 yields 1.34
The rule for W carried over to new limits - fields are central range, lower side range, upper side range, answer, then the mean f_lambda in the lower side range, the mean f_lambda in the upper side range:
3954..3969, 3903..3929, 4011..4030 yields 4.2 angstroms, 30.9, 38.3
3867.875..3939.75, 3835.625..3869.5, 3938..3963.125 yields 5.7 angstroms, 27.2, 29.5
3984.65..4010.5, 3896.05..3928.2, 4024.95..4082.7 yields -1.7 angstroms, 30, 37.5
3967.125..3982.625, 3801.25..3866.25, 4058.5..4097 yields 3.7 angstroms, 25.3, 35.8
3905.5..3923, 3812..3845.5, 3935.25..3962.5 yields -3.4 angstroms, 22.5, 28.5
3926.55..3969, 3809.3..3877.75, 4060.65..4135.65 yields 7.3 angstroms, 25.8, 35.1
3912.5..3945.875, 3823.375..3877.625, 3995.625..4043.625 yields 6.4 angstroms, 25.9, 38.4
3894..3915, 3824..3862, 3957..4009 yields -1.9 angstroms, 24.6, 30.3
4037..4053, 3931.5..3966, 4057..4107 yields -2.9 angstroms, 25.8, 35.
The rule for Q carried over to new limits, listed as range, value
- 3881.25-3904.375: 28.2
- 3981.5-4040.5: 44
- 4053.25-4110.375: 41.8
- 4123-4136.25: 39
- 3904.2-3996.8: 39.2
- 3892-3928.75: 35.2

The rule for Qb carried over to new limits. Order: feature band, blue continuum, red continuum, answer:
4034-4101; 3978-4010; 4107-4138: -1.3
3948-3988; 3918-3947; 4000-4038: 4.0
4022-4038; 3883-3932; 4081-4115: -2.9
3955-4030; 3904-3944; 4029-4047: 1.5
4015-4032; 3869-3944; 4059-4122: -3.2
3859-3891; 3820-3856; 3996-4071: -1.2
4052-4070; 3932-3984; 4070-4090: -1.7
